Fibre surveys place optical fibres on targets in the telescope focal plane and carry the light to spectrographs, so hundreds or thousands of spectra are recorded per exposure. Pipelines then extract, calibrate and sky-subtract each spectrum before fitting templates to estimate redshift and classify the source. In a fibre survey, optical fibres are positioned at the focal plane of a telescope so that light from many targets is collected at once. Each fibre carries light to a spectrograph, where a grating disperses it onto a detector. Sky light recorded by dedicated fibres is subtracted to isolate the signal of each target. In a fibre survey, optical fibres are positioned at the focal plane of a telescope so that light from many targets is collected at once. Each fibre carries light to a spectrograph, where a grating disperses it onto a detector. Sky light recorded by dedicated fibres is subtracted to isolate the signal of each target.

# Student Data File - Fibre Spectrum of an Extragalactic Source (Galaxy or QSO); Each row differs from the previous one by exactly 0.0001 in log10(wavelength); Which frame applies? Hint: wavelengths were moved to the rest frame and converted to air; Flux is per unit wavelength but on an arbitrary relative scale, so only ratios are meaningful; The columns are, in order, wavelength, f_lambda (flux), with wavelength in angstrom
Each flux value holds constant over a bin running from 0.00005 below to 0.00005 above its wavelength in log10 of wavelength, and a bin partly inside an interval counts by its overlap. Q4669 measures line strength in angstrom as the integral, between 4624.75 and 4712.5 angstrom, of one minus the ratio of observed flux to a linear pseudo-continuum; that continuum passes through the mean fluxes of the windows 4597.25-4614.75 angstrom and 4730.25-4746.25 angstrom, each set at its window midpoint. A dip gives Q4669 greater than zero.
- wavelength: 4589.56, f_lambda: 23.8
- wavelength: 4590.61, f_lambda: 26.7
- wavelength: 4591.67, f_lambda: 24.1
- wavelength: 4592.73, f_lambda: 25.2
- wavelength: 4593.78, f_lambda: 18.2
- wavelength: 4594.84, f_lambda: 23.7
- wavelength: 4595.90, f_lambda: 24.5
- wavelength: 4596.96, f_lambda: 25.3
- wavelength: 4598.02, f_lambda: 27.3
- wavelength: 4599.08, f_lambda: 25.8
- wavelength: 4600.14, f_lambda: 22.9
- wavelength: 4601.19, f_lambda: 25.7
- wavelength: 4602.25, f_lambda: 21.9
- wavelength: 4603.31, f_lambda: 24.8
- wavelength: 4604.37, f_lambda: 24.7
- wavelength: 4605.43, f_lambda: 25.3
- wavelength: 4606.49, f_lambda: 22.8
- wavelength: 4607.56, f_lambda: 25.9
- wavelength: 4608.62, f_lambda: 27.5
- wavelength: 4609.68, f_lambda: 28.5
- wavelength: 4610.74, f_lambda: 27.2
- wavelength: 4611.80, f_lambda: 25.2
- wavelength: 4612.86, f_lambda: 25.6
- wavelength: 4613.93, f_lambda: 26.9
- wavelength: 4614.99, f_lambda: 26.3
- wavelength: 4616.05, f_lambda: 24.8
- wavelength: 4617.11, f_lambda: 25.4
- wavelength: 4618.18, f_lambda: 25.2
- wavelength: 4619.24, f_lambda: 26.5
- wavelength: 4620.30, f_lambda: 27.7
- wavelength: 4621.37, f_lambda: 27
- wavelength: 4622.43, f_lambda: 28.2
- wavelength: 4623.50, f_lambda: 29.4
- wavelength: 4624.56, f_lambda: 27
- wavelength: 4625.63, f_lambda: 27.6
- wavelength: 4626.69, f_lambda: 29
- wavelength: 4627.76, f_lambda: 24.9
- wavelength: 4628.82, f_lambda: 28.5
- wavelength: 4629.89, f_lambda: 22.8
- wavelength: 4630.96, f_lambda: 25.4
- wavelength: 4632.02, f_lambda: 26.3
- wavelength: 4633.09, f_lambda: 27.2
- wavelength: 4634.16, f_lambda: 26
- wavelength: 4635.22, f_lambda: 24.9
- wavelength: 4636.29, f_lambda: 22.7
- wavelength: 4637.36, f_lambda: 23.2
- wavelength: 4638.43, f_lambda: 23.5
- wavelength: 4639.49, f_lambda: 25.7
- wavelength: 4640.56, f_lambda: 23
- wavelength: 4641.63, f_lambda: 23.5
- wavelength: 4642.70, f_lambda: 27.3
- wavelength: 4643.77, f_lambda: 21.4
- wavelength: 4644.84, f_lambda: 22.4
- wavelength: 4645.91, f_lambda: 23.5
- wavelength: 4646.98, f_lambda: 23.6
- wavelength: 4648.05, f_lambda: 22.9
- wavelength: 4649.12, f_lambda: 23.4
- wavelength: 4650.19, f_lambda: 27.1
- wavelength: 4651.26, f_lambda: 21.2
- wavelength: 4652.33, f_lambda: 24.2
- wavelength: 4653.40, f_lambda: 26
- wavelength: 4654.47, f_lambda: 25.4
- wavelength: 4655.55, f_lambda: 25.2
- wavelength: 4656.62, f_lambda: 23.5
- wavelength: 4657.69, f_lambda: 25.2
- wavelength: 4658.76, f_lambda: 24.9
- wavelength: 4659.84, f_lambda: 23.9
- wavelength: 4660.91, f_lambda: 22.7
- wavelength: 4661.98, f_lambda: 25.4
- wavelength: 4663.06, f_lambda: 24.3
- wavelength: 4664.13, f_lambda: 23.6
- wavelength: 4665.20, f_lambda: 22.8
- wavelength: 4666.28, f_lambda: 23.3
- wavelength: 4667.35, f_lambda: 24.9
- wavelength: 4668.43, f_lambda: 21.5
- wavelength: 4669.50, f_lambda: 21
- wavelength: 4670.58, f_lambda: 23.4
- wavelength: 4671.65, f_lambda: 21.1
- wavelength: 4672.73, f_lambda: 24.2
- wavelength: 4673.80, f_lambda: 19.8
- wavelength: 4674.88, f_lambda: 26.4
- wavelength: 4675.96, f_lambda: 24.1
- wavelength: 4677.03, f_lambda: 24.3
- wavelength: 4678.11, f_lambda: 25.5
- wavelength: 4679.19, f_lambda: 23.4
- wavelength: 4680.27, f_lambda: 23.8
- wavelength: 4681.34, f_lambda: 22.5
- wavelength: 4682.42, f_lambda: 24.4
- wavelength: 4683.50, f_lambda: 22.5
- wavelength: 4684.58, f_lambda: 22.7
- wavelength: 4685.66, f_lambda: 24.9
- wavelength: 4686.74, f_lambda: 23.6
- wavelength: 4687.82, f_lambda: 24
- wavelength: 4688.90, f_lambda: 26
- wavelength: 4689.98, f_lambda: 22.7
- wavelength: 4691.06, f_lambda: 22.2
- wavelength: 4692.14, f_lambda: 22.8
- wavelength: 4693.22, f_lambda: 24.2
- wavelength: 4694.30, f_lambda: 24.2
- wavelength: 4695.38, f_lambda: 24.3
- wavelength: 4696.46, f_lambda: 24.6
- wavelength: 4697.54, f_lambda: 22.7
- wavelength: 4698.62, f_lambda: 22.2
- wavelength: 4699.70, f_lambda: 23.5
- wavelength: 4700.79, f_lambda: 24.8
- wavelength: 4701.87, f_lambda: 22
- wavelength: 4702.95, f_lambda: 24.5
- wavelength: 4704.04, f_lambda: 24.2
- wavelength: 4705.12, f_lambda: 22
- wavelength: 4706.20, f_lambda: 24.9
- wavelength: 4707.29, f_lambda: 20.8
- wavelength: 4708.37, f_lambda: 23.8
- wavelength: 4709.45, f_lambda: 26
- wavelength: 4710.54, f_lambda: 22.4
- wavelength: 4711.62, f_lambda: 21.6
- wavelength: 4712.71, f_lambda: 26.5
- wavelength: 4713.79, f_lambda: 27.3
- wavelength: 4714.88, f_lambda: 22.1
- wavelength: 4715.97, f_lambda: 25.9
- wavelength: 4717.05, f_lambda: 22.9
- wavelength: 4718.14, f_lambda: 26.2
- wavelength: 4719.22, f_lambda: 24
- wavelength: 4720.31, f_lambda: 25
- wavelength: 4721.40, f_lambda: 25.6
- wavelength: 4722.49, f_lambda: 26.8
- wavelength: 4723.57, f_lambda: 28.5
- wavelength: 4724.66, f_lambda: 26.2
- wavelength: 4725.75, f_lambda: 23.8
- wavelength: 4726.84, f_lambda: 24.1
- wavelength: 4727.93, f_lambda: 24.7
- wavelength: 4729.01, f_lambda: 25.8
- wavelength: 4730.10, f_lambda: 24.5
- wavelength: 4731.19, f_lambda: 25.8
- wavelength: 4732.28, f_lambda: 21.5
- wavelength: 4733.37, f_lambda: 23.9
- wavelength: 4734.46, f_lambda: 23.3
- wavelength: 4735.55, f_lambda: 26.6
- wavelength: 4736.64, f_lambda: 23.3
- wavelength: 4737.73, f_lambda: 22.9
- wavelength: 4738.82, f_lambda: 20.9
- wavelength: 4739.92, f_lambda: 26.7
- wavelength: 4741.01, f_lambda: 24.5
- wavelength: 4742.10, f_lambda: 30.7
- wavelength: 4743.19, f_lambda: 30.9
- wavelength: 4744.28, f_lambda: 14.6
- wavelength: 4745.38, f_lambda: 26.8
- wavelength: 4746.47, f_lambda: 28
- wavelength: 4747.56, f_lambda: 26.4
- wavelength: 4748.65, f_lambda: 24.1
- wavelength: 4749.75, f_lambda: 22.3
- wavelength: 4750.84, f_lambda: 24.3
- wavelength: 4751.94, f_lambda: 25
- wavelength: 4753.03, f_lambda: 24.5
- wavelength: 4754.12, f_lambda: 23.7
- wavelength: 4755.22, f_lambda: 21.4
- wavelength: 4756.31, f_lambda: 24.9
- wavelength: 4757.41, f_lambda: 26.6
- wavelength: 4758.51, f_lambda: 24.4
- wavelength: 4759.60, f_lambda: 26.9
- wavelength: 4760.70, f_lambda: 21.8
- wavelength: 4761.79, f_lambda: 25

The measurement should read 3.7 angstrom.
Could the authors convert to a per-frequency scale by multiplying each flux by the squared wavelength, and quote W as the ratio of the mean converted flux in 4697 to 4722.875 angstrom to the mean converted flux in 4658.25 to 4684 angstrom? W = 1.0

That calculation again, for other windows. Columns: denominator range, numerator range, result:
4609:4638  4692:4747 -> 0.97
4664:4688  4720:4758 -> 1.09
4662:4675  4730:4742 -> 1.08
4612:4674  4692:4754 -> 1.02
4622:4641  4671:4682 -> 0.93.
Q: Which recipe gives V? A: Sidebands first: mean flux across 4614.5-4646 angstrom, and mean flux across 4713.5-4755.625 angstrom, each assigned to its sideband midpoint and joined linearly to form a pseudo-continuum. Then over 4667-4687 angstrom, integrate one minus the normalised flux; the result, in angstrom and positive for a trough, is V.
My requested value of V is 1.5 angstrom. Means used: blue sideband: 25.6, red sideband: 24.7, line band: 23.3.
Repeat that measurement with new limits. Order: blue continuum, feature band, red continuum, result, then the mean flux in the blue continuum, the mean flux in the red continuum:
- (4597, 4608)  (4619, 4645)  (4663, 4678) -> -1.72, 24.7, 23.2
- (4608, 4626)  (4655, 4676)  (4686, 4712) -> 1.12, 26.8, 23.5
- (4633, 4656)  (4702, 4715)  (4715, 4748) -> 0.49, 24.2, 25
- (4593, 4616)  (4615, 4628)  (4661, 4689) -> -1.17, 25.1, 23.5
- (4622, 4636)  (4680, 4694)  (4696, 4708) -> 0.24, 26.6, 23.3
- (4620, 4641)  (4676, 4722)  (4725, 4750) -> 2.25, 26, 24.7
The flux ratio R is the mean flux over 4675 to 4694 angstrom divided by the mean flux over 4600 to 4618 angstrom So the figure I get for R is 0.9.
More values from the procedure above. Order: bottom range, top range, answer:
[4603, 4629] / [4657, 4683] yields 0.89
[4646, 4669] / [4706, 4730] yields 1.03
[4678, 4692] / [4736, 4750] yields 1.05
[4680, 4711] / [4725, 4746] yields 1.04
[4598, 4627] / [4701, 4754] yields 0.94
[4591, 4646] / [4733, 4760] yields 0.98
